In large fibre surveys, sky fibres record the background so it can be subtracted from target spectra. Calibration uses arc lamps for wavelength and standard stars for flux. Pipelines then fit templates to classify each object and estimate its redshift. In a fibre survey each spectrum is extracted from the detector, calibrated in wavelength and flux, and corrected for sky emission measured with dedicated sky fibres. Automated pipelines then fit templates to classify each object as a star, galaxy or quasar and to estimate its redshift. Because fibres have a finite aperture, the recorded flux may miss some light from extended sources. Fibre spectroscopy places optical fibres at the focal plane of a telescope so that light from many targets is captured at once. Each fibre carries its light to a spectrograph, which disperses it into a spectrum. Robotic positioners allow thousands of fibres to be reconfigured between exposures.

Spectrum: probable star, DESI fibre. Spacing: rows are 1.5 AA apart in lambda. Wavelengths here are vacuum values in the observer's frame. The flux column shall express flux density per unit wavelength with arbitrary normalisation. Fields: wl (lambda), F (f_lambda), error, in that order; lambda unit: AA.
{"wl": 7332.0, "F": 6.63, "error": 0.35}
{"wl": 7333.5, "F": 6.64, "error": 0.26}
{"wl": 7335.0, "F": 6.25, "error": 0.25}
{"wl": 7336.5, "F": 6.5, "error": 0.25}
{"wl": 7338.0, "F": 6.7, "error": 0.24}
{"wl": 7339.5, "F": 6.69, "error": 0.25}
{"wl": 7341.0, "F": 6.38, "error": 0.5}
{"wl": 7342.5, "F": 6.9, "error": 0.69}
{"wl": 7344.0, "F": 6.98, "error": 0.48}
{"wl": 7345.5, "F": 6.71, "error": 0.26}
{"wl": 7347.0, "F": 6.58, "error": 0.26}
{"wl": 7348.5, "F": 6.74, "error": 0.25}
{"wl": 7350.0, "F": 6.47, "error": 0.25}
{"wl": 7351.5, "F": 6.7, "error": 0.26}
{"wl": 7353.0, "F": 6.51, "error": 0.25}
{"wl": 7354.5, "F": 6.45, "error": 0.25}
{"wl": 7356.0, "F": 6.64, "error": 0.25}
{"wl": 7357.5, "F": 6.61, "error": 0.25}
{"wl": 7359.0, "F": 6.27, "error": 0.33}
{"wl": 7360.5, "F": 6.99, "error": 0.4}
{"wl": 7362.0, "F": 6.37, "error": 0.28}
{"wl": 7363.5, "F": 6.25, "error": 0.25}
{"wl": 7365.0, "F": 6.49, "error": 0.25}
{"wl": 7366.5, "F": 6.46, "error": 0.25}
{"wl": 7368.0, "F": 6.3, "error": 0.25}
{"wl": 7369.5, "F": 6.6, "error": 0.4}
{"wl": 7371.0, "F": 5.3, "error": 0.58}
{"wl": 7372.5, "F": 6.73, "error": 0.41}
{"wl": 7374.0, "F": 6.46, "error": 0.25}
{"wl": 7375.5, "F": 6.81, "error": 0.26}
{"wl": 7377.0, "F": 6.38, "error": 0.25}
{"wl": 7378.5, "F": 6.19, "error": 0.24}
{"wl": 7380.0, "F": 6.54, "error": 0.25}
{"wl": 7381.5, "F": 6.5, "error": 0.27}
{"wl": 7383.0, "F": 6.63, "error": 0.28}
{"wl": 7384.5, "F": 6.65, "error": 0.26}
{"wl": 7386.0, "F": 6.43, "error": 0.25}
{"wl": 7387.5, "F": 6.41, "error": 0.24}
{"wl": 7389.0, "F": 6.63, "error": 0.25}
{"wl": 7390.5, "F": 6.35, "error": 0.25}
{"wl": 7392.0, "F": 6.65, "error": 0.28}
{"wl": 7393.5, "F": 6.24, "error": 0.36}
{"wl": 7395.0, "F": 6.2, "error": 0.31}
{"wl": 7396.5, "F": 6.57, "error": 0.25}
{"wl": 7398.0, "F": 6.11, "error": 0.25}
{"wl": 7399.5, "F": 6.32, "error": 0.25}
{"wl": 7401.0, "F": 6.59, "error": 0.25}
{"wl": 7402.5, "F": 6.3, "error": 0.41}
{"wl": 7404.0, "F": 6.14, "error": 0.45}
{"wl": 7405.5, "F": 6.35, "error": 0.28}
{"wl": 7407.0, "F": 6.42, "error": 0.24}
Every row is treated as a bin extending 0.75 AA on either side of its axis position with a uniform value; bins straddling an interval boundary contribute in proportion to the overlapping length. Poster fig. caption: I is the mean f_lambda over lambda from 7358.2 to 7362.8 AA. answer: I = 6.54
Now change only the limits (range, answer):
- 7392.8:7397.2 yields 6.34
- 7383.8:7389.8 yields 6.53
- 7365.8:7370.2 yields 6.45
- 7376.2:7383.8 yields 6.45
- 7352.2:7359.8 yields 6.5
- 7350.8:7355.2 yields 6.55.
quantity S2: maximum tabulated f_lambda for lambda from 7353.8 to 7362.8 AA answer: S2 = 6.99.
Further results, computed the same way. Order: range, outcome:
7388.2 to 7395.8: 6.65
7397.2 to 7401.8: 6.59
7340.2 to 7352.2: 6.98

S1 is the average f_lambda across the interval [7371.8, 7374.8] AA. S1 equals 6.6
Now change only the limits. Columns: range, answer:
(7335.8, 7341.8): 6.57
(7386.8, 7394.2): 6.46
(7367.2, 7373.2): 6.23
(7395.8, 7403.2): 6.38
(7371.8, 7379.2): 6.51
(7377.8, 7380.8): 6.37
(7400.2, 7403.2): 6.45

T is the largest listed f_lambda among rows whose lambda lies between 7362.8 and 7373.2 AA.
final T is 6.73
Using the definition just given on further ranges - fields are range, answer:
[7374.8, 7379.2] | 6.81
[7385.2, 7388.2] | 6.43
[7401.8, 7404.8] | 6.3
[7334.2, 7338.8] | 6.7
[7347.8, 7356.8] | 6.74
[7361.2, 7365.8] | 6.49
